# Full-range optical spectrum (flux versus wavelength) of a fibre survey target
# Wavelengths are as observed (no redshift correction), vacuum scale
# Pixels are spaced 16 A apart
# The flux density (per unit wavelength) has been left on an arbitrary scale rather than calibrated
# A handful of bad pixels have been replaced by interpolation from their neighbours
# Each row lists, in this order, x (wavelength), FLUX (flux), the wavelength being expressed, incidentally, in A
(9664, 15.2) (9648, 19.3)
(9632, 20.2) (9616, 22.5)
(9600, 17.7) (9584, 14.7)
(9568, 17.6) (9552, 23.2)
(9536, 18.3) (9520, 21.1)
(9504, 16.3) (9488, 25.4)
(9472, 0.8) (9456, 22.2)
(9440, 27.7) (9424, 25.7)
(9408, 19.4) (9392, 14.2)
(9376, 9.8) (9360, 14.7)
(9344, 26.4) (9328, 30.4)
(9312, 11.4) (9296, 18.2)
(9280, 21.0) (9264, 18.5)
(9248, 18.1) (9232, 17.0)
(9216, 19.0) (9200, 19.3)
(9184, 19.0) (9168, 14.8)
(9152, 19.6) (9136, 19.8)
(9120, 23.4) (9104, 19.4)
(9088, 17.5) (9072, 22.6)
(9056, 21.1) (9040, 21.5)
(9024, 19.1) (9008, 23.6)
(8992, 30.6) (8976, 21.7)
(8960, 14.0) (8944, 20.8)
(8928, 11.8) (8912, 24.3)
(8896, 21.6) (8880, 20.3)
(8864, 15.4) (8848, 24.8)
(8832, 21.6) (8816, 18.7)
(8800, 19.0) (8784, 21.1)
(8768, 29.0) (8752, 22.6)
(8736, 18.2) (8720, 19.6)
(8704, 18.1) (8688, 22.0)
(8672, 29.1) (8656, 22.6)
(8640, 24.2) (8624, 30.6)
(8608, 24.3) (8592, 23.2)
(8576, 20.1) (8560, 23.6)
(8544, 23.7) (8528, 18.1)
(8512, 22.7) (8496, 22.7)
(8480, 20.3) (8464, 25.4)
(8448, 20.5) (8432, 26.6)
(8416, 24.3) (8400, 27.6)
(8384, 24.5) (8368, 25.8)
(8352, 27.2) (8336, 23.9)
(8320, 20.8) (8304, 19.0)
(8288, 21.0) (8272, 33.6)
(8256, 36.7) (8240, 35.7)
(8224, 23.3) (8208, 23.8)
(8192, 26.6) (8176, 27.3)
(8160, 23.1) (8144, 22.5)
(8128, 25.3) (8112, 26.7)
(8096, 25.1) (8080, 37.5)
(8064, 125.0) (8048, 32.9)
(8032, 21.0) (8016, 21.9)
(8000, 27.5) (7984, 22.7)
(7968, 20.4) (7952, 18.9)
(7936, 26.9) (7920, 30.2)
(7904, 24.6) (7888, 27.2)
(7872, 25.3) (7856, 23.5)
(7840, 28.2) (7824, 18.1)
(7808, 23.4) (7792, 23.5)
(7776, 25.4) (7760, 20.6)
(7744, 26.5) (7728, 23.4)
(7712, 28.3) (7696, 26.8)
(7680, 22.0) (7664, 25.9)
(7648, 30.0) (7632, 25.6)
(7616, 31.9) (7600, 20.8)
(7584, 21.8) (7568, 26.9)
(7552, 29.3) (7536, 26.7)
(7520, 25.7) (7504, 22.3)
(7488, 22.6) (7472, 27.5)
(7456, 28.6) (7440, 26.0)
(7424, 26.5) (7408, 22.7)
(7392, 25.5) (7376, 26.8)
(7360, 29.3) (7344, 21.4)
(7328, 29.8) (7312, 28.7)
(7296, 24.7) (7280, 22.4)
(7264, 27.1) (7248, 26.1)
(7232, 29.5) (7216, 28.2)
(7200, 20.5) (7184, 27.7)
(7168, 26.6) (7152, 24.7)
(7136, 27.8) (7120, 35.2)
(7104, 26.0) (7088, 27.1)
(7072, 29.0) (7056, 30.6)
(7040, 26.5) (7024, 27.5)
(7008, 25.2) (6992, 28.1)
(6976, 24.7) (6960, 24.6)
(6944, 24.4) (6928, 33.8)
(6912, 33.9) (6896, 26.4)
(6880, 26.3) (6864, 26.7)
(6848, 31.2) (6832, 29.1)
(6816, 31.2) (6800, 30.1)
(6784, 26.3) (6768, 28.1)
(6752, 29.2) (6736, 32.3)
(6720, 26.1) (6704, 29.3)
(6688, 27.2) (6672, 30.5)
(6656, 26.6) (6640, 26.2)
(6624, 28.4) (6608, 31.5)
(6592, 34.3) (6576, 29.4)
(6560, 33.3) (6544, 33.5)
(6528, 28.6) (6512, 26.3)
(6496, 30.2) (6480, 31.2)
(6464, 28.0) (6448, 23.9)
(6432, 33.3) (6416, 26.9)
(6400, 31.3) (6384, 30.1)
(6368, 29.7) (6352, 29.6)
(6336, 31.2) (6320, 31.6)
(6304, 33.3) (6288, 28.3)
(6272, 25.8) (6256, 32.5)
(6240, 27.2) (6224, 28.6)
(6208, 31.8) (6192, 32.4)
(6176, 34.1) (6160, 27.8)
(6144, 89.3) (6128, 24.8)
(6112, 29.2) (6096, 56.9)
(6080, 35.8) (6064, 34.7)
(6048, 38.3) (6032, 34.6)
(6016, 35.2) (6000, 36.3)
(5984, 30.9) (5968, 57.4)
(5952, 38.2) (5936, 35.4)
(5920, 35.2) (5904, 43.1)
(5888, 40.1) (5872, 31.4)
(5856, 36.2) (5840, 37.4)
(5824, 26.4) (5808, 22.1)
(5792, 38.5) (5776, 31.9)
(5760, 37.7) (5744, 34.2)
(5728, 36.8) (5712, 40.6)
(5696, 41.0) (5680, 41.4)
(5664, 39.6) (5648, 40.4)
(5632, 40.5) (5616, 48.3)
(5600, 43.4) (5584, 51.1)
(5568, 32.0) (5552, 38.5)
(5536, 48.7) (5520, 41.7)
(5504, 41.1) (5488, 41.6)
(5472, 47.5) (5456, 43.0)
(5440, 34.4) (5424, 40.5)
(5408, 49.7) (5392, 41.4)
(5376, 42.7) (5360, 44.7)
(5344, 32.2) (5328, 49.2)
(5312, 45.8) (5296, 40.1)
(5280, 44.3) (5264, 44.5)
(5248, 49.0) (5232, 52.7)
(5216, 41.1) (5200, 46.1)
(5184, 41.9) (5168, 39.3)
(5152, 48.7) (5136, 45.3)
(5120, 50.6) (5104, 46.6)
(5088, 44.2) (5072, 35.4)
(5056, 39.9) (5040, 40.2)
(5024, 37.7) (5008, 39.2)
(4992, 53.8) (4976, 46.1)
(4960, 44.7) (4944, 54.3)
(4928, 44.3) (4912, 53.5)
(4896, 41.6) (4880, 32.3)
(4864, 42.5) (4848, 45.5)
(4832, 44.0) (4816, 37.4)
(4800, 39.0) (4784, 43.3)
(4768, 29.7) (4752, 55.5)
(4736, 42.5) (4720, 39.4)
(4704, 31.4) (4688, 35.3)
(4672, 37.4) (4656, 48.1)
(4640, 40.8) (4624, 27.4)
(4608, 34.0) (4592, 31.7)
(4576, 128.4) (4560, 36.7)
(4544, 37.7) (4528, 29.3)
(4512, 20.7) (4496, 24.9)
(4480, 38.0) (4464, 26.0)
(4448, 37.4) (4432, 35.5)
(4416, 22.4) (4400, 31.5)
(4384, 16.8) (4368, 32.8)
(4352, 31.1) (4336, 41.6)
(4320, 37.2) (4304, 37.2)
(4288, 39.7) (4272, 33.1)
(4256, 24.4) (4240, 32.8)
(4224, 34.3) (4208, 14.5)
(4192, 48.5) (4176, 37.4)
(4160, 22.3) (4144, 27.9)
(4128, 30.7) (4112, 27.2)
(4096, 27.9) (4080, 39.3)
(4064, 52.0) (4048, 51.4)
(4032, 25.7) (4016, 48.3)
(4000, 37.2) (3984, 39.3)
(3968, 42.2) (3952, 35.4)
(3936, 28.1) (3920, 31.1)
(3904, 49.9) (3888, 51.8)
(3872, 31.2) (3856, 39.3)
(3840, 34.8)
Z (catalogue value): 0.23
